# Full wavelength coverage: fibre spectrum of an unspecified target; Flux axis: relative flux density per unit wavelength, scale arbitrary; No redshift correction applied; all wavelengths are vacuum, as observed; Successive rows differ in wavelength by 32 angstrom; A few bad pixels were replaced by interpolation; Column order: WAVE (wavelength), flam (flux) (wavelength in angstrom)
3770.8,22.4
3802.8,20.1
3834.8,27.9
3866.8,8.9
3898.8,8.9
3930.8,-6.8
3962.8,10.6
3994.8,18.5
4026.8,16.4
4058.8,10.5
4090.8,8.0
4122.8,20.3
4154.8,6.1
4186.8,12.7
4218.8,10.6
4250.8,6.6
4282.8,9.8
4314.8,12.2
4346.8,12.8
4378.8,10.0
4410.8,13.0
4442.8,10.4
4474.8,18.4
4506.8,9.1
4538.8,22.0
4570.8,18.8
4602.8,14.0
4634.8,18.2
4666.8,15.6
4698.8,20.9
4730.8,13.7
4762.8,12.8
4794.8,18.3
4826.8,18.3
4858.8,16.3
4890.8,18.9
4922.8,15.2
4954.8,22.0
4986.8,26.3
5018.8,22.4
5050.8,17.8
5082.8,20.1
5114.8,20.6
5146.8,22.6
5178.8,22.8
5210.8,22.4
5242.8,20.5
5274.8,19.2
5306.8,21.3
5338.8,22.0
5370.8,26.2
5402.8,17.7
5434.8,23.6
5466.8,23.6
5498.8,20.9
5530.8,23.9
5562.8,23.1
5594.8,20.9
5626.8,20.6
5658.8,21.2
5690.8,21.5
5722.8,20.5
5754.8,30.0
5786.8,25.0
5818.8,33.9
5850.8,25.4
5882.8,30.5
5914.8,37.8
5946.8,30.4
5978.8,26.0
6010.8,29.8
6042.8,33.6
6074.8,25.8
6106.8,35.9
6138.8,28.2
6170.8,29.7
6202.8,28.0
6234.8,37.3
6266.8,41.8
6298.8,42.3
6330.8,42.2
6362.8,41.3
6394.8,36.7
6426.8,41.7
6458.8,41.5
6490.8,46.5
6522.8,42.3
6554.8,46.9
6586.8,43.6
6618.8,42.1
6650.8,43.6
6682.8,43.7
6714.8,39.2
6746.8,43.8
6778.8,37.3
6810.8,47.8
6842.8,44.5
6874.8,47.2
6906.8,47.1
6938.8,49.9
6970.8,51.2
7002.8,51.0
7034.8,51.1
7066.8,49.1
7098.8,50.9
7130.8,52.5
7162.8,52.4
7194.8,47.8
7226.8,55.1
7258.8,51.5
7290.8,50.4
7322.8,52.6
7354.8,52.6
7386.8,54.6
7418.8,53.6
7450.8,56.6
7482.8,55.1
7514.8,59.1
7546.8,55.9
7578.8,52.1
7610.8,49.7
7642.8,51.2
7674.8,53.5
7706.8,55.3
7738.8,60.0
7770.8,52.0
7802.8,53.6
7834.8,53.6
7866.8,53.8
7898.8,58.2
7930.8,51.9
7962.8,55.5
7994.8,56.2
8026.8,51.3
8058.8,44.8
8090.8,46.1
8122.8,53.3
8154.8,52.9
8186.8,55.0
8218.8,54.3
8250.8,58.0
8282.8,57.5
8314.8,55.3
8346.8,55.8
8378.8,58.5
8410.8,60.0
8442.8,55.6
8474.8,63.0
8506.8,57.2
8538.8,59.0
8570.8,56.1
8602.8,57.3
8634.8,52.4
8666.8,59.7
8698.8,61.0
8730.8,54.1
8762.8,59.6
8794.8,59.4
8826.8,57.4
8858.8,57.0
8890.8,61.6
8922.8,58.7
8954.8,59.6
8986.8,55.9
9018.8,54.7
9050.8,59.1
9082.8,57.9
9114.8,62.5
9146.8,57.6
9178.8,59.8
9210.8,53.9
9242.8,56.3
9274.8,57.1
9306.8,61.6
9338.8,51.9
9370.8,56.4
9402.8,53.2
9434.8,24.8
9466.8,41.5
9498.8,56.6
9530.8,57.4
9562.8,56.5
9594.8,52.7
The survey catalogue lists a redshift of 0.562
